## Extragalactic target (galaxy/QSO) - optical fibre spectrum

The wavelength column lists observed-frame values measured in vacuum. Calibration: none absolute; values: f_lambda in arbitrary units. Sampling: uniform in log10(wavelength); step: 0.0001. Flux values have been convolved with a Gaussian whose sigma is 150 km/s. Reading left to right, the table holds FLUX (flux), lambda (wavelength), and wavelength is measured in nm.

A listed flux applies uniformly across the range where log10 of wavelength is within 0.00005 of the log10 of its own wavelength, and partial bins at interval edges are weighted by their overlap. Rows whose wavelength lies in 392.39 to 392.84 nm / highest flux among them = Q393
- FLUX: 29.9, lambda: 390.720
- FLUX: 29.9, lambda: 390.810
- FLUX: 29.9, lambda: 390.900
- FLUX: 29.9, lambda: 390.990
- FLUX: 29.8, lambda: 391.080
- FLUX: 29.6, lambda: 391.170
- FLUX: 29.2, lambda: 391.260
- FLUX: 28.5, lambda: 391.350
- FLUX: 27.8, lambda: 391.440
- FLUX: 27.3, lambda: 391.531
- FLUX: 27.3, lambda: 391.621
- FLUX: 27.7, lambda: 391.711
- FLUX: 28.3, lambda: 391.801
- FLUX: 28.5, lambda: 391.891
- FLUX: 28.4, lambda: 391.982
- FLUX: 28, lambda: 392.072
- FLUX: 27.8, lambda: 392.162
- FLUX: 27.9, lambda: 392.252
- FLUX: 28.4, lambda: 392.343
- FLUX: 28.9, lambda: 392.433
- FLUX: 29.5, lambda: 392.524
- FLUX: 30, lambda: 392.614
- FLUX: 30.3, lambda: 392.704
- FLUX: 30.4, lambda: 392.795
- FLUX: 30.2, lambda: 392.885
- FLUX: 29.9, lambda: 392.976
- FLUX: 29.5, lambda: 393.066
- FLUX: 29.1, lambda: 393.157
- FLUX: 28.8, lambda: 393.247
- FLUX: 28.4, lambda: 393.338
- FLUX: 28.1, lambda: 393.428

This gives 30.4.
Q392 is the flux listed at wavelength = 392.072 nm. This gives 28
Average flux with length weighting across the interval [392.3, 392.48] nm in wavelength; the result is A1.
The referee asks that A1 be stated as 28.6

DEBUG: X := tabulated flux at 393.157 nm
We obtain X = 29.1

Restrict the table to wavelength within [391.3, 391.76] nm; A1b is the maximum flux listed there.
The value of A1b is 28.5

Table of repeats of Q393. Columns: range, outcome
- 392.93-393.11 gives 29.9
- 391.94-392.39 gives 28.4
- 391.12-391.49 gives 29.6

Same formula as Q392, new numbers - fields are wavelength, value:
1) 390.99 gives 29.9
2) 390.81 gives 29.9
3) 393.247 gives 28.8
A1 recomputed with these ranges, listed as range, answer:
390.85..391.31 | 29.7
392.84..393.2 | 29.7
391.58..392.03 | 28.1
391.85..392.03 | 28.4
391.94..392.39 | 28.1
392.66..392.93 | 30.3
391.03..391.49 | 28.9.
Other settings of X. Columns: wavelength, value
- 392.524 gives 29.5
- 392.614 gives 30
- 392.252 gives 27.9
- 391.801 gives 28.3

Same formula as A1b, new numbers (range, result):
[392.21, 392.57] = 29.5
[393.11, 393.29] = 29.1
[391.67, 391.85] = 28.3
